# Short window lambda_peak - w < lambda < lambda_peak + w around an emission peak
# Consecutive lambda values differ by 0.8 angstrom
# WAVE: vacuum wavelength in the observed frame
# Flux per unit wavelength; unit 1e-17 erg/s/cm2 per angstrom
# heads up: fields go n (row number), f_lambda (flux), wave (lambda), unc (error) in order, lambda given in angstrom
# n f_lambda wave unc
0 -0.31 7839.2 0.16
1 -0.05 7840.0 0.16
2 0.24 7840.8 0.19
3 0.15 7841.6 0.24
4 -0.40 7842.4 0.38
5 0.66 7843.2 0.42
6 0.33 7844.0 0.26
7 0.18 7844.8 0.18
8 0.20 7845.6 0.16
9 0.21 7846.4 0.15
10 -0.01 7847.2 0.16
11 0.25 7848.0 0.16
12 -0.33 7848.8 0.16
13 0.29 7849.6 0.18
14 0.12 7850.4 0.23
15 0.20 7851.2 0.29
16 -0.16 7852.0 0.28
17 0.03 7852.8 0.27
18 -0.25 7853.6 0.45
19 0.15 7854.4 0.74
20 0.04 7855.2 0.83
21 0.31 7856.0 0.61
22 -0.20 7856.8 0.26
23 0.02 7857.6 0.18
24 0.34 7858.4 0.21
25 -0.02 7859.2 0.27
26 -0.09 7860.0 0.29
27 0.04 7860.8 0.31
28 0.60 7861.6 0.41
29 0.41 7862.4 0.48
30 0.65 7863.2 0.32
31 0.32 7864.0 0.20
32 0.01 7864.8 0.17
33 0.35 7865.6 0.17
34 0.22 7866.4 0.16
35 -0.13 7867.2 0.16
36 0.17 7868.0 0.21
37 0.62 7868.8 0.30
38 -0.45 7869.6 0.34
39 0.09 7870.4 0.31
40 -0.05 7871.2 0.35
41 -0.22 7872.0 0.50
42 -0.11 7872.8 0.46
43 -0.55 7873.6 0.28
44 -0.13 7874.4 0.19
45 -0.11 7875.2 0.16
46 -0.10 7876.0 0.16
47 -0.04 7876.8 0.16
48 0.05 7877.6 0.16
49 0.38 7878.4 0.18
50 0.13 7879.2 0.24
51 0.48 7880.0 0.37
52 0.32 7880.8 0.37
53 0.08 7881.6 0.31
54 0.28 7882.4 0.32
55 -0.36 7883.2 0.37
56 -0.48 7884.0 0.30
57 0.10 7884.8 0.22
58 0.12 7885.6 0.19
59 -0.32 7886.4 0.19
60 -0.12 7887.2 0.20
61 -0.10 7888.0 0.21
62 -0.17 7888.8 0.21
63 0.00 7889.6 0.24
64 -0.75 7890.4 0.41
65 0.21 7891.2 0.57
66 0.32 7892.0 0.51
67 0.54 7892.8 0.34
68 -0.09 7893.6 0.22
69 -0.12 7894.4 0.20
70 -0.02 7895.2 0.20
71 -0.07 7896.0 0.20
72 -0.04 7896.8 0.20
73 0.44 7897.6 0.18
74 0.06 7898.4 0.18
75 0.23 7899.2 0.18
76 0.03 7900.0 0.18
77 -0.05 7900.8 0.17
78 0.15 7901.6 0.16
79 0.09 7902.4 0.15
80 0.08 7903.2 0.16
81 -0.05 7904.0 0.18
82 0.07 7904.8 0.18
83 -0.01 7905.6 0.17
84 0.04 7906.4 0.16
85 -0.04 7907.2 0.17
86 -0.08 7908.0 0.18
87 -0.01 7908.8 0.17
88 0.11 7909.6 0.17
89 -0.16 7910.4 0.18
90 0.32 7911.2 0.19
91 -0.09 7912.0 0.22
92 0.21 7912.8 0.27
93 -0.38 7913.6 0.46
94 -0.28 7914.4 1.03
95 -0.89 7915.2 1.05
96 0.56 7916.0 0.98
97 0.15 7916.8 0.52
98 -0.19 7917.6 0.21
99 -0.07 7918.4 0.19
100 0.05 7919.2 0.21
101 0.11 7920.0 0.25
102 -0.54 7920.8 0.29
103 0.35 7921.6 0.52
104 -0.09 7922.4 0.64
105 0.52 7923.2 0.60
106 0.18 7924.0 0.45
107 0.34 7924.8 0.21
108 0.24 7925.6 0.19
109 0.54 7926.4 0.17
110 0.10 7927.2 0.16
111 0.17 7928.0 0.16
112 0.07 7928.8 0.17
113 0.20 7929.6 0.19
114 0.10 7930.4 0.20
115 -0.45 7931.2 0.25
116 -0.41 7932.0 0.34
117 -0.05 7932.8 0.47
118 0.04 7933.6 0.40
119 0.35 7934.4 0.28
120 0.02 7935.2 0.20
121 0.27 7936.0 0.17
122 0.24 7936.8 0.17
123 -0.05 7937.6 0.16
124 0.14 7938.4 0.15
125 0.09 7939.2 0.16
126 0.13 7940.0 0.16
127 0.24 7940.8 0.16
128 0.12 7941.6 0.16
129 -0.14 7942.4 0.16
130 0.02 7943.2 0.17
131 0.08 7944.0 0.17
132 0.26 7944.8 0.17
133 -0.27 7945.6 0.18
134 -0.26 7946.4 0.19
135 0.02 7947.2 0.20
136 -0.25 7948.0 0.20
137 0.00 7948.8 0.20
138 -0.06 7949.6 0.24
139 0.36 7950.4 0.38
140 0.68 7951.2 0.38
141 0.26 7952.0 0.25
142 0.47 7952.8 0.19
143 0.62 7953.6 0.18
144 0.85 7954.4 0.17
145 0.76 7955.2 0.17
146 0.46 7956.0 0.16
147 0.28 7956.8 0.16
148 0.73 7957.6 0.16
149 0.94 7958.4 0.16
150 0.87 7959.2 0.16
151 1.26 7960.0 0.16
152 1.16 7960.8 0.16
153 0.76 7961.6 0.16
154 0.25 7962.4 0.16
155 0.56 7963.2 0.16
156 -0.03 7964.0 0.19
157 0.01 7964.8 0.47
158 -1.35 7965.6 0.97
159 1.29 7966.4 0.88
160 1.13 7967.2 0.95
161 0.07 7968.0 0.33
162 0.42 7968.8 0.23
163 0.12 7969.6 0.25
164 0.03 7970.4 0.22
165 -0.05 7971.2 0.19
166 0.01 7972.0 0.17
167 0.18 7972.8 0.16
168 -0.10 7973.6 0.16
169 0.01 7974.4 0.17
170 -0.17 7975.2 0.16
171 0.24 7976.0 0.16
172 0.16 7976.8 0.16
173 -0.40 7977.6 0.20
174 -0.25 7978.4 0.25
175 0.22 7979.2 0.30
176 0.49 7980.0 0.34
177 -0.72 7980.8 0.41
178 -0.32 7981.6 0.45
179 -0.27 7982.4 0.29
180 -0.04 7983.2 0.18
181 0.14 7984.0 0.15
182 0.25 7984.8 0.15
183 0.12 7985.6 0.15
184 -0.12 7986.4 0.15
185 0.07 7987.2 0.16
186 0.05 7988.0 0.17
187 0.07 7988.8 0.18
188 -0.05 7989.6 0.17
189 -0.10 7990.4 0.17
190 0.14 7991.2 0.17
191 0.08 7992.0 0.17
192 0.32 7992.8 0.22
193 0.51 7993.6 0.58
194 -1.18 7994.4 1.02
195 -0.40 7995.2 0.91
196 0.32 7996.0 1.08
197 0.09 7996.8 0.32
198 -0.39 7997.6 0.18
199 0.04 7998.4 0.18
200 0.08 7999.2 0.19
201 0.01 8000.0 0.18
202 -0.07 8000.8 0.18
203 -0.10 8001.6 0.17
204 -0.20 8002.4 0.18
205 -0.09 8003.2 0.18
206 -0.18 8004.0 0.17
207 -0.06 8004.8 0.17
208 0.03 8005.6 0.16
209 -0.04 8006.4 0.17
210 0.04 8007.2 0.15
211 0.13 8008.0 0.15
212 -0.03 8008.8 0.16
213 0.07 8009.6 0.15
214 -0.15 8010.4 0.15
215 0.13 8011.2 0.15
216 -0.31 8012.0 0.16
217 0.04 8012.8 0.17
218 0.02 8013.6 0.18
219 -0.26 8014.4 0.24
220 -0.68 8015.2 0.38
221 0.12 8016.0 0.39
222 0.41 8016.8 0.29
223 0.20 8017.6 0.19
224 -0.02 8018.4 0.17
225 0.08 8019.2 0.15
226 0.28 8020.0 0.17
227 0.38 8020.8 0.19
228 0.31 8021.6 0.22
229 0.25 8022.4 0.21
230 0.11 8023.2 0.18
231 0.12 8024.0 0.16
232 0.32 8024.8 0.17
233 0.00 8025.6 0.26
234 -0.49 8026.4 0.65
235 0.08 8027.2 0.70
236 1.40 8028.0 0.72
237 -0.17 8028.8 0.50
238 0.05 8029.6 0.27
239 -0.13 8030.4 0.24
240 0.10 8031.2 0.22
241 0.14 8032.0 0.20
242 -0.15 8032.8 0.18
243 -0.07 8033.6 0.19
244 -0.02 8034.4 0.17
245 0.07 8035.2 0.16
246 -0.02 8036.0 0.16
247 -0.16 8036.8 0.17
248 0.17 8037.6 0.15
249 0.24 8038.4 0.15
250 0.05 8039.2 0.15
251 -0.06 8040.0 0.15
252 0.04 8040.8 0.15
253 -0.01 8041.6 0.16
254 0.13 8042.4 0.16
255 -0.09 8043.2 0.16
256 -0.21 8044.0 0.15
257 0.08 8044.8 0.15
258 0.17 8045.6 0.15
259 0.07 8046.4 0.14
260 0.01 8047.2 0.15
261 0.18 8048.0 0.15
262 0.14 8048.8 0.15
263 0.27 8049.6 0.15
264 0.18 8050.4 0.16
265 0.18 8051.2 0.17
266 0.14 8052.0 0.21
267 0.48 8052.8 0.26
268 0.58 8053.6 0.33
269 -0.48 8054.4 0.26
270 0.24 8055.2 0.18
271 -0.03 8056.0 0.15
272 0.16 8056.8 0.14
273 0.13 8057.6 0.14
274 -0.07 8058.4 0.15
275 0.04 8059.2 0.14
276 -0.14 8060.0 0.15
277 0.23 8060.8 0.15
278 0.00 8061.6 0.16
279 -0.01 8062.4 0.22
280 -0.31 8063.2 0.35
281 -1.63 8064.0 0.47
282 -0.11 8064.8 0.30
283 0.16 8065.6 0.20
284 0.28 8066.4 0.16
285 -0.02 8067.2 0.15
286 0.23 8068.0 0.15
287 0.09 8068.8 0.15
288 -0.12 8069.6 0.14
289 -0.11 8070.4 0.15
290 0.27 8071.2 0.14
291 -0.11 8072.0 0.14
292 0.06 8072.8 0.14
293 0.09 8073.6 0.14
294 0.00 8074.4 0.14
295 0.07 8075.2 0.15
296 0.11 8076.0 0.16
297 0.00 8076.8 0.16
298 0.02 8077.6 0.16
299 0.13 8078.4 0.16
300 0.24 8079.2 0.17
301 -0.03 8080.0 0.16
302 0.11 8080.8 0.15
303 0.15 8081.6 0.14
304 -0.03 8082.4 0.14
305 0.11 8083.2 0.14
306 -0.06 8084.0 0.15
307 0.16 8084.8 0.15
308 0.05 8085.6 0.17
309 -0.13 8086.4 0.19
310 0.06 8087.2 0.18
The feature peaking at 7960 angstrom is [O II]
